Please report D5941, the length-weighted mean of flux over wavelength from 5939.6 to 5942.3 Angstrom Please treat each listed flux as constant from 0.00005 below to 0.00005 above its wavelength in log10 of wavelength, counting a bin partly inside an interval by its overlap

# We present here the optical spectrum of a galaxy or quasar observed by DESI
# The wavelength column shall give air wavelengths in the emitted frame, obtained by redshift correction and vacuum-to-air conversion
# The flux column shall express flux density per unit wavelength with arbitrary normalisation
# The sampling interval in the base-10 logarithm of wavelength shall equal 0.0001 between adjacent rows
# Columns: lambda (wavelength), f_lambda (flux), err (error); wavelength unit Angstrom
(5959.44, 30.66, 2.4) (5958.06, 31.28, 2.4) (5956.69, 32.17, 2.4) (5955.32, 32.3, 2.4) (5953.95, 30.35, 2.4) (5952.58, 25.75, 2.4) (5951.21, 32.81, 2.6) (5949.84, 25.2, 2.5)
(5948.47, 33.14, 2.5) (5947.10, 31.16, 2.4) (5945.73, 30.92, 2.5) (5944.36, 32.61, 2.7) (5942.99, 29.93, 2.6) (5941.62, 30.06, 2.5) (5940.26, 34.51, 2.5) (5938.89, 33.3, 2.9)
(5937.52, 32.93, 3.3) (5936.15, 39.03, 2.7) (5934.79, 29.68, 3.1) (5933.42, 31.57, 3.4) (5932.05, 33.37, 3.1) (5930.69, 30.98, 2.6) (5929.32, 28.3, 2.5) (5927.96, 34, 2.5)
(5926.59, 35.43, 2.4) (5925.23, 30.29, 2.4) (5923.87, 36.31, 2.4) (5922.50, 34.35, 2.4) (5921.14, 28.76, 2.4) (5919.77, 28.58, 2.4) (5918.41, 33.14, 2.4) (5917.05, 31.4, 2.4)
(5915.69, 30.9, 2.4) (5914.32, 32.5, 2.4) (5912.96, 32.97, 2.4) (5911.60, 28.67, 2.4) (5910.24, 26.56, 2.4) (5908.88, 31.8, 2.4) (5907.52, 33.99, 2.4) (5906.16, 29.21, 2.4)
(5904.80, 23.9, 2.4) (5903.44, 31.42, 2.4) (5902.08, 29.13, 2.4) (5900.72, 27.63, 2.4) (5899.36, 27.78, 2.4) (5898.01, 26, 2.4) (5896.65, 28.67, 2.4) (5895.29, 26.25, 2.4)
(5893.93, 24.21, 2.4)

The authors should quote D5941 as 32.4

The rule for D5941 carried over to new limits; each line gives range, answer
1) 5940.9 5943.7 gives 30.1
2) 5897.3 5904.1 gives 28.4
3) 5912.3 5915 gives 32.8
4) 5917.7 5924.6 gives 32.2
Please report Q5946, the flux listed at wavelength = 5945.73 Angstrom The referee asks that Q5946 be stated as 30.92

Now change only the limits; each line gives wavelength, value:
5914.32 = 32.5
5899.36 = 27.78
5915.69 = 30.9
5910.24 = 26.56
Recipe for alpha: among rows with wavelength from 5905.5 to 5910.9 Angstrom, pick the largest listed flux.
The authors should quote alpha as 33.99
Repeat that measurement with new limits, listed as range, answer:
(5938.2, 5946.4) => 34.51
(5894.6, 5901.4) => 28.67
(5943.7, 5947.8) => 32.61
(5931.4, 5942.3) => 39.03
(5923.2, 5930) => 36.31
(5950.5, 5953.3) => 32.81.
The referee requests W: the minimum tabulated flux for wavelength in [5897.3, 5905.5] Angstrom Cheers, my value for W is 23.9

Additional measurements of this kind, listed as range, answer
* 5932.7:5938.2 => 29.68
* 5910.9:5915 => 28.67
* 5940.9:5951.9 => 25.2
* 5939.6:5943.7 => 29.93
